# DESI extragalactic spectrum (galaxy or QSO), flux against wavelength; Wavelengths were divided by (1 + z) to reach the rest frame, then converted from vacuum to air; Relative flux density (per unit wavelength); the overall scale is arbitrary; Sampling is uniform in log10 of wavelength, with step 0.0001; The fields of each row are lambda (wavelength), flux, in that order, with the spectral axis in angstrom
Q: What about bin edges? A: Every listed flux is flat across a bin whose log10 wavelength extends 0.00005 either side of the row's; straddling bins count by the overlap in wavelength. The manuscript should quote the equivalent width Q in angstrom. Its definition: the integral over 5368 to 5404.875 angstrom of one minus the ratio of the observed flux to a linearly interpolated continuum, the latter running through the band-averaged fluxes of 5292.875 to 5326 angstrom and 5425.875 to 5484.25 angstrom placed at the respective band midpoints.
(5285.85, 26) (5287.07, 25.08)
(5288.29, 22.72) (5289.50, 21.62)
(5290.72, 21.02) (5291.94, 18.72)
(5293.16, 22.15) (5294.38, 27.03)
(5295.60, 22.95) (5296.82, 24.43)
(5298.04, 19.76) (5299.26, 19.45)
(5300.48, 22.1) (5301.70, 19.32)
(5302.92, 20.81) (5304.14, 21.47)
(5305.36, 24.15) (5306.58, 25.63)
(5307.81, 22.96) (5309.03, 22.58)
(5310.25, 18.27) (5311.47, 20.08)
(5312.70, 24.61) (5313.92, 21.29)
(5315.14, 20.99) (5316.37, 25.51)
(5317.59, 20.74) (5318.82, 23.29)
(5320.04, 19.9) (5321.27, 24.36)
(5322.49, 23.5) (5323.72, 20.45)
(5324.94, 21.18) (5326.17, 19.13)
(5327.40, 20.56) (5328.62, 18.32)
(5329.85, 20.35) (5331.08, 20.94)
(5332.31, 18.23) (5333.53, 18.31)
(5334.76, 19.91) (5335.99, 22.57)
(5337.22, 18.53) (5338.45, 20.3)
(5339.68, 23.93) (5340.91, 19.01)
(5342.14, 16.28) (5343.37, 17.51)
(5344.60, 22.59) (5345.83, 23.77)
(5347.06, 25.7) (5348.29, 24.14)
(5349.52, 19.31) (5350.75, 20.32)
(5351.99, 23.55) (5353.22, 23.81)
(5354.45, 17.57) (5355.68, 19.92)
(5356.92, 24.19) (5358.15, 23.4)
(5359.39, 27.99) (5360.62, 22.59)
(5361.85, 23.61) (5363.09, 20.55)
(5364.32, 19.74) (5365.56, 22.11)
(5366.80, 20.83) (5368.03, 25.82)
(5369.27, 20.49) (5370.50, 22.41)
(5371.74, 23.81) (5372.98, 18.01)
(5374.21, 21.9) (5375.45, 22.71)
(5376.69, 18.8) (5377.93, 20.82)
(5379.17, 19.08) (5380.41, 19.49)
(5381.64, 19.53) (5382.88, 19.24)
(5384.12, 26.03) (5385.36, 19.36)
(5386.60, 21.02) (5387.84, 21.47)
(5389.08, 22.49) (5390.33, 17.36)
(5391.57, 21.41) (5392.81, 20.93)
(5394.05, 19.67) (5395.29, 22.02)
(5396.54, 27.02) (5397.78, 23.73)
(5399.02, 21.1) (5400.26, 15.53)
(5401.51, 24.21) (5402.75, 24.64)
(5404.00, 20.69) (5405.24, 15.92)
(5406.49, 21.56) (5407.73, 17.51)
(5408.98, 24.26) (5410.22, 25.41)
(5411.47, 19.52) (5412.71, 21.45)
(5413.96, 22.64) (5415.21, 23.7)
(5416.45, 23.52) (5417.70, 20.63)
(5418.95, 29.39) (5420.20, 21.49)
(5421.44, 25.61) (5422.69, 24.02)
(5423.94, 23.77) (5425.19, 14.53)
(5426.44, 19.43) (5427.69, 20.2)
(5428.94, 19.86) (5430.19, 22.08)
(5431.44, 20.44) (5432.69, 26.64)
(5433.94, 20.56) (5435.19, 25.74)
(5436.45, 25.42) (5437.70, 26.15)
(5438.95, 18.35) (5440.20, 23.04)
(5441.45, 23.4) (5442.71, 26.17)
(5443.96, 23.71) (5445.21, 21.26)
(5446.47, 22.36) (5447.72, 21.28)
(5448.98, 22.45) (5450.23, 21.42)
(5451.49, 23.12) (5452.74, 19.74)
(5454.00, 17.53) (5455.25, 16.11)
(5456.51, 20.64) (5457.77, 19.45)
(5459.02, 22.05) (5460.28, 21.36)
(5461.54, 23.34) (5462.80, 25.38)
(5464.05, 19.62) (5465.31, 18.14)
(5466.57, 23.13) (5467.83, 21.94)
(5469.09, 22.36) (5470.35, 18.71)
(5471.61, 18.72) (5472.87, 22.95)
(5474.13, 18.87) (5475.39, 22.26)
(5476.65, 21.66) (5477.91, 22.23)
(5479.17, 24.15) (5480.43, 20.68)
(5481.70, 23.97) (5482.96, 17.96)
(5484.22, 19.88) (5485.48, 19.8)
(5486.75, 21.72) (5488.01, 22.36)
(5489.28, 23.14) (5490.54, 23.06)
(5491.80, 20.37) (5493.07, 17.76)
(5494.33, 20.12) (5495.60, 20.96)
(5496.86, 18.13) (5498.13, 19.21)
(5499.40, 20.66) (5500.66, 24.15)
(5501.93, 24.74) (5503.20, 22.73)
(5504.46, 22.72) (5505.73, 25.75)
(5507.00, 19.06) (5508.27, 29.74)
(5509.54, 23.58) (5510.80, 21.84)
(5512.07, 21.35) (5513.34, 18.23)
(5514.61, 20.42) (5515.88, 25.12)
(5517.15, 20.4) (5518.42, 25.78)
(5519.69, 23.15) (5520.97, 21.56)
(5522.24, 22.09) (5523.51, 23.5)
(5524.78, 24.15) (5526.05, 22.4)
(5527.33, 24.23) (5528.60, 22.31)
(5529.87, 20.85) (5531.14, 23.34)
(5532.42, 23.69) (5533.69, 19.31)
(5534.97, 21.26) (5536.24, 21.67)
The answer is 1.05 angstrom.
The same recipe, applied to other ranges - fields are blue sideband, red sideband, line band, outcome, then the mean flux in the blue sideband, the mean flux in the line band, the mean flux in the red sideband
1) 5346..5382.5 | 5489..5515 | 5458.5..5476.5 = 0.37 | 21.8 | 21.3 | 21.8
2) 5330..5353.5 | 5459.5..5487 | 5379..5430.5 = -0.97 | 20.9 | 21.5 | 21.3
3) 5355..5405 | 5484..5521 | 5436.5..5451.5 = -0.72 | 21.6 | 22.8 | 21.9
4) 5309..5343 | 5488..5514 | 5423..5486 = 0.25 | 20.8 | 21.5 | 21.9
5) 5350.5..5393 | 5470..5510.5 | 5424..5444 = -0.61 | 21.5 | 22.2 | 21.6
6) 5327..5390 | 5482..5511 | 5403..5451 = -1.77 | 21.2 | 22.3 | 21.7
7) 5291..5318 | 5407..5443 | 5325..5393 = 3.50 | 22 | 21.1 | 22.5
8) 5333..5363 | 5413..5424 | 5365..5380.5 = 0.73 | 21.6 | 21.3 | 23.8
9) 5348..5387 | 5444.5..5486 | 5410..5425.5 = -1.10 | 21.6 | 22.8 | 21.1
